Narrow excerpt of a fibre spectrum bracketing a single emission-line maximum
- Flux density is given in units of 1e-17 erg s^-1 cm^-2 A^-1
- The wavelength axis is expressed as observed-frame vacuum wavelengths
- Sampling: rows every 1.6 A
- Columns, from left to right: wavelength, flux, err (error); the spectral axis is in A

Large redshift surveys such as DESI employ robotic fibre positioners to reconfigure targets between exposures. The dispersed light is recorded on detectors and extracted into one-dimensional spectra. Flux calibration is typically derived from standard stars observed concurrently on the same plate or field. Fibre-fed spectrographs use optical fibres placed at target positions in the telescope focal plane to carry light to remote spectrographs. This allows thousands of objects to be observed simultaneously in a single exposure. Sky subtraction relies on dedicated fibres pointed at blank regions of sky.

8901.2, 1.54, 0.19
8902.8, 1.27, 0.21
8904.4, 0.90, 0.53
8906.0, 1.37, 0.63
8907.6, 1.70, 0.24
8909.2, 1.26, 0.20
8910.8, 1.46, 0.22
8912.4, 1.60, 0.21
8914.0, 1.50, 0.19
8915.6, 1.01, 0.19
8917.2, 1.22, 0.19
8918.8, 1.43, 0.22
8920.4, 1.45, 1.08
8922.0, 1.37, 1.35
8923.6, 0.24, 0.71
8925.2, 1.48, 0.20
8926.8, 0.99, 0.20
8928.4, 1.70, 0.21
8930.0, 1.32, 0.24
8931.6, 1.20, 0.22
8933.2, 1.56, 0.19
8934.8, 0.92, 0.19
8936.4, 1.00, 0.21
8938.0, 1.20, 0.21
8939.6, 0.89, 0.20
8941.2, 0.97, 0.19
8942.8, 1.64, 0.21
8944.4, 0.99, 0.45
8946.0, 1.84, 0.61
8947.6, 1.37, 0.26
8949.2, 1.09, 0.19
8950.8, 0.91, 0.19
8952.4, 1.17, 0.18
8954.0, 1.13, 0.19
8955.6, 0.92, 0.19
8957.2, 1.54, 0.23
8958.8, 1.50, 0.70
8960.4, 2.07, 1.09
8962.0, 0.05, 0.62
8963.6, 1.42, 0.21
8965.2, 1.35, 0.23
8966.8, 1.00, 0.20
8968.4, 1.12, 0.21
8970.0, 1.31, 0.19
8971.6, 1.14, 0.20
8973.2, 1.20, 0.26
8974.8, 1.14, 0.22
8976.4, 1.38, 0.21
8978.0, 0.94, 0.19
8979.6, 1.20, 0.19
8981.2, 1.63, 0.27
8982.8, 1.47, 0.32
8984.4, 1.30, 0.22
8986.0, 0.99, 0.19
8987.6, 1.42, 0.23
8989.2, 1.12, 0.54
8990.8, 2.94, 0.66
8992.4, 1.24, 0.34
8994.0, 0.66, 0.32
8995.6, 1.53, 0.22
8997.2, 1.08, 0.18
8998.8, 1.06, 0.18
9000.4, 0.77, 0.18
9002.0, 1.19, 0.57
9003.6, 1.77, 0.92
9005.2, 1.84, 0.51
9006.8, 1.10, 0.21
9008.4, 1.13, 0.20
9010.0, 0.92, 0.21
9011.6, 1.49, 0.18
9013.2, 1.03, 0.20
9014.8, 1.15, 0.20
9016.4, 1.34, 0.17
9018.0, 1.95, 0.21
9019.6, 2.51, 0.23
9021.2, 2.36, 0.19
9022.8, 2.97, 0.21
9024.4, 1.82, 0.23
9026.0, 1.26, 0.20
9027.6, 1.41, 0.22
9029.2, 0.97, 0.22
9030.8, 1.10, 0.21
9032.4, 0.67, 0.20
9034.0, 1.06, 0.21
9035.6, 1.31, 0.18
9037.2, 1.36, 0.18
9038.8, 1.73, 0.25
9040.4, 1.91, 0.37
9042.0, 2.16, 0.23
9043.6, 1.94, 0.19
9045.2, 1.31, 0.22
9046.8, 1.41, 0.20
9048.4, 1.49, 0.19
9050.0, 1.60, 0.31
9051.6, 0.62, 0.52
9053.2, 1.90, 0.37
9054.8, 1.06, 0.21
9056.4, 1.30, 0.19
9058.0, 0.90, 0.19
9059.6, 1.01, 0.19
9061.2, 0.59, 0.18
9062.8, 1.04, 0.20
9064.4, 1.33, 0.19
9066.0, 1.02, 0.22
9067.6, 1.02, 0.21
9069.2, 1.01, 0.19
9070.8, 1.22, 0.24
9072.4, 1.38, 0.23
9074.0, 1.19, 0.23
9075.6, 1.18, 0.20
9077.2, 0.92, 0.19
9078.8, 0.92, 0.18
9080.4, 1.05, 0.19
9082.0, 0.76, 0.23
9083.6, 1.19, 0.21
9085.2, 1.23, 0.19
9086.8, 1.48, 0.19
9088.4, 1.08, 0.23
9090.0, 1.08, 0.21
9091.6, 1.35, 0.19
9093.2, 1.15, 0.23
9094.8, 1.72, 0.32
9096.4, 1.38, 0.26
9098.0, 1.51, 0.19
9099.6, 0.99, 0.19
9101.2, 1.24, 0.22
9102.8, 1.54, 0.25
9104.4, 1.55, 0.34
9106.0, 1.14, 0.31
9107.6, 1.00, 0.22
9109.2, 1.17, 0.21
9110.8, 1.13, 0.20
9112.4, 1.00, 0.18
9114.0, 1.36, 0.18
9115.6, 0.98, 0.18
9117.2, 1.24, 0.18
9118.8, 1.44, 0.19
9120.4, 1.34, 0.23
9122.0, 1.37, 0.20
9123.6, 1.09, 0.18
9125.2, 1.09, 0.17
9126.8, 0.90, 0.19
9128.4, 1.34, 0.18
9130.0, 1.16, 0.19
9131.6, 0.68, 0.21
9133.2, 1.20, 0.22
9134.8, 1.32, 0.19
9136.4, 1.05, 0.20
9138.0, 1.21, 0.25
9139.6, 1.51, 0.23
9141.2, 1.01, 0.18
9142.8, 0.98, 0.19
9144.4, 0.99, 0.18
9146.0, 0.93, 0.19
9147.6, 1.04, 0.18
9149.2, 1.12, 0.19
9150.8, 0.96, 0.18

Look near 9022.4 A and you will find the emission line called [S II]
